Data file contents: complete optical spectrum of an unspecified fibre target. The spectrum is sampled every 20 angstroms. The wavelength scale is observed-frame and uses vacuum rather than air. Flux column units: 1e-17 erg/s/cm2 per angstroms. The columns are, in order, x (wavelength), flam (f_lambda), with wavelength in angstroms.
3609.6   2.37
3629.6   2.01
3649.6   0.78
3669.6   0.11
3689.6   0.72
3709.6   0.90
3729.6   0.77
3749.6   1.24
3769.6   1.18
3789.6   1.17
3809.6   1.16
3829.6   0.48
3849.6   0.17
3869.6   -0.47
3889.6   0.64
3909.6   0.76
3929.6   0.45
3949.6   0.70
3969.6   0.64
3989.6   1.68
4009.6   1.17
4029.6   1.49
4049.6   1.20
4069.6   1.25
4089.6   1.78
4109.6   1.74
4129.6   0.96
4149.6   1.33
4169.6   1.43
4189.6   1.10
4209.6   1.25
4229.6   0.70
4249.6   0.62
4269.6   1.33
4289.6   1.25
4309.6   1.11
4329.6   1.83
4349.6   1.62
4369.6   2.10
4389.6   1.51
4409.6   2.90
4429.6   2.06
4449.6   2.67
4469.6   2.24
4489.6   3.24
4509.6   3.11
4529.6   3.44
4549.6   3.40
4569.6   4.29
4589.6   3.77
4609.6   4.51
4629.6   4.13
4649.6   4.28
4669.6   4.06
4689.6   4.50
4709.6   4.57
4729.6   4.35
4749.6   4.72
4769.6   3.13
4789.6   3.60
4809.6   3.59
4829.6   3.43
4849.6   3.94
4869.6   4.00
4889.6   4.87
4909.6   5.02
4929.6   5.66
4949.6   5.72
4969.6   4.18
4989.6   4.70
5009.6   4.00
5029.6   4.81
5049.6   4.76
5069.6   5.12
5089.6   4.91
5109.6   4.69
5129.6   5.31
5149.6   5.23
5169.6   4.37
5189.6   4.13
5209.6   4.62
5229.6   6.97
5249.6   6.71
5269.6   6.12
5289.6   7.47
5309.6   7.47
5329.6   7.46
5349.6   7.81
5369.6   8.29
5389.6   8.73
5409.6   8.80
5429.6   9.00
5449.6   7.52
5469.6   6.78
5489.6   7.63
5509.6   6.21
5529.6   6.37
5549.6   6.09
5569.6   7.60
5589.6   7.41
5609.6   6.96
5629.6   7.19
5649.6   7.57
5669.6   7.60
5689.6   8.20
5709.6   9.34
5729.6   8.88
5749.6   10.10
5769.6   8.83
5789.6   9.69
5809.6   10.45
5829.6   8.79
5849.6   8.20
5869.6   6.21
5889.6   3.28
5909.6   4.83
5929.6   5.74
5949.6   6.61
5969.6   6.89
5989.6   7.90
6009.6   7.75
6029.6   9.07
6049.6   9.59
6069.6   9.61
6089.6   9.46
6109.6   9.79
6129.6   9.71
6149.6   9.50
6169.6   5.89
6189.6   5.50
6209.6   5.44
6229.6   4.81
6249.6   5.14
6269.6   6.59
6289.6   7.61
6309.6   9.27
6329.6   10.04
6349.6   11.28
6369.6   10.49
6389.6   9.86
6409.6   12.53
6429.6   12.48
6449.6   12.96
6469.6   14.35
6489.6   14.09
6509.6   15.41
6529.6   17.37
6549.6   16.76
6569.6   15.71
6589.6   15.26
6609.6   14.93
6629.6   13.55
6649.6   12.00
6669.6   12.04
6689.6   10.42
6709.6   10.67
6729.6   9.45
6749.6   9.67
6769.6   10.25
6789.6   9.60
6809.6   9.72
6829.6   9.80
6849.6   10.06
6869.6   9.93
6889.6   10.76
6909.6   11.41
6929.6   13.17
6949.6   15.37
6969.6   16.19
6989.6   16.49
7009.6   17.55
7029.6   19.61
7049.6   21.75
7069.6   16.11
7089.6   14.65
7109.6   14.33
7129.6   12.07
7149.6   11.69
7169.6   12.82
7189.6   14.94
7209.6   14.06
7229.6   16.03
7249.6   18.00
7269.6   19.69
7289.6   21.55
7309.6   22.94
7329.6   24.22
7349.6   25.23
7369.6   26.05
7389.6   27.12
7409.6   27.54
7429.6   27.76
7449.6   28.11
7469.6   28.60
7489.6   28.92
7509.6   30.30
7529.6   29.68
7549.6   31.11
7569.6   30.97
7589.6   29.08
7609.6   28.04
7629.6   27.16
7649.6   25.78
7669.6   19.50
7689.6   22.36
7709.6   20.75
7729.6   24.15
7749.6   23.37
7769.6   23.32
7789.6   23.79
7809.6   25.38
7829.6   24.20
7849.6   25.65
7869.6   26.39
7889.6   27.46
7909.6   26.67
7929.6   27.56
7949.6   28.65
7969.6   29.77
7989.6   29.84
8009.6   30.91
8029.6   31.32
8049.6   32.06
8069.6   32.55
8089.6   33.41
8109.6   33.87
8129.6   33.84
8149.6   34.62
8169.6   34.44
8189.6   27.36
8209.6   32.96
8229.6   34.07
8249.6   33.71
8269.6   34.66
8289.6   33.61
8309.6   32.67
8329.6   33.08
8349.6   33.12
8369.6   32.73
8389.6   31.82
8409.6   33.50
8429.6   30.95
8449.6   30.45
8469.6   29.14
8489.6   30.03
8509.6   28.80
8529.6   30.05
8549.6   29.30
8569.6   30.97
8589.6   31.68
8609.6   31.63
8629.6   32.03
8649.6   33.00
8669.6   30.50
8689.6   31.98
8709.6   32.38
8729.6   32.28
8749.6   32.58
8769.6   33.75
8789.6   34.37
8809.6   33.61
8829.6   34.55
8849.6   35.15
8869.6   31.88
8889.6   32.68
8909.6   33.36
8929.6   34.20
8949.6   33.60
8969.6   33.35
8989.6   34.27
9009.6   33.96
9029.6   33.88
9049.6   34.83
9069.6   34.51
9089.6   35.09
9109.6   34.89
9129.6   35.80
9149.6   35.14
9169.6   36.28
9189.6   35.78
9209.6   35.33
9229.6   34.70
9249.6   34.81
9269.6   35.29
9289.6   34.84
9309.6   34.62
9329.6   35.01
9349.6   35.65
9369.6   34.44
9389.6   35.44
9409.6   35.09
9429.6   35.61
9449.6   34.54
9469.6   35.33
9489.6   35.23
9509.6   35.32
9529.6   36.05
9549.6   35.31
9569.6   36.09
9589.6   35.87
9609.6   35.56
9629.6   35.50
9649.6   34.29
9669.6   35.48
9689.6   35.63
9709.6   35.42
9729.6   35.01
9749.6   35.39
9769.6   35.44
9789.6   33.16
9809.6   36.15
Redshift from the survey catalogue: 0.000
